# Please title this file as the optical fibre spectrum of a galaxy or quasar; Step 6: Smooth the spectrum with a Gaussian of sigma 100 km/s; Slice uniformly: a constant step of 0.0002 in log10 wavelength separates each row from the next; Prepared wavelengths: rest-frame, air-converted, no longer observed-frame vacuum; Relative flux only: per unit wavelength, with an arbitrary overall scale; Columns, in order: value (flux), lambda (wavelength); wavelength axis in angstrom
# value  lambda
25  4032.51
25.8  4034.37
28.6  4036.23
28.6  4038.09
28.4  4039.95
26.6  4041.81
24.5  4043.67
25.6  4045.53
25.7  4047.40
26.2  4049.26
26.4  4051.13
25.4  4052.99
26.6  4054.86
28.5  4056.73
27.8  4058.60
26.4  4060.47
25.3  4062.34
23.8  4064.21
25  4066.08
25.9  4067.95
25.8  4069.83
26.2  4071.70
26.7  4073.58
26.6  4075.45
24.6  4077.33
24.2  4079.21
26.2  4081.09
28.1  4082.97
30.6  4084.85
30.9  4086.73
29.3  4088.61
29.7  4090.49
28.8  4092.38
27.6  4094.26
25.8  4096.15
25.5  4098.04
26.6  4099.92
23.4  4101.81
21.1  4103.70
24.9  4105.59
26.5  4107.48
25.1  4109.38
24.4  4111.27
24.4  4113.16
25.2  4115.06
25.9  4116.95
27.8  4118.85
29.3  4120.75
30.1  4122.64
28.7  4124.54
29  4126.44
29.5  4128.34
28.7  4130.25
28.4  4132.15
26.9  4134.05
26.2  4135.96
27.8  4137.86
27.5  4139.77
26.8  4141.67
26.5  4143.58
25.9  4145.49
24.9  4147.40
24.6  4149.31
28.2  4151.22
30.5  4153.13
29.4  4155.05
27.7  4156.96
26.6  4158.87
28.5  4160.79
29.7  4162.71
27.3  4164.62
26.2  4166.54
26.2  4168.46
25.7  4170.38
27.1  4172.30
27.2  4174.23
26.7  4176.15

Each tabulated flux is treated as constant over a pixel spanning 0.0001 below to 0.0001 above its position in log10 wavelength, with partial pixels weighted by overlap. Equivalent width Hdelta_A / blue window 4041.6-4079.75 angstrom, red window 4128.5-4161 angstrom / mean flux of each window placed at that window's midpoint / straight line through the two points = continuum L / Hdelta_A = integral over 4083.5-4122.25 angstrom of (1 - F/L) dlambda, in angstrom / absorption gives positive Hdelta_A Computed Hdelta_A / -0.1 angstrom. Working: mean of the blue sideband 25.9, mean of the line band 26.7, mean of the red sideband 27.4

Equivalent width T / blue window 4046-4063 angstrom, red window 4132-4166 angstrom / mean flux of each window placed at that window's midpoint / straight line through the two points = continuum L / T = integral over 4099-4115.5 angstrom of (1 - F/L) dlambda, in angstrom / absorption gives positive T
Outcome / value 1.5 angstrom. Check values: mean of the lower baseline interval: 26.5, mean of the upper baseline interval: 27.4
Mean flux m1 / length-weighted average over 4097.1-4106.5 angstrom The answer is 24.3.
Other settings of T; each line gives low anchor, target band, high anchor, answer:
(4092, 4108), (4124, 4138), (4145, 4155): -0.9 angstrom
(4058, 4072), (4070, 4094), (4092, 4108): -1.9 angstrom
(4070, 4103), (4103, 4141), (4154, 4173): 0.5 angstrom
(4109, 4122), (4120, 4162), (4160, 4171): -1.7 angstrom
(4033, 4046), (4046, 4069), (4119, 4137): 0.9 angstrom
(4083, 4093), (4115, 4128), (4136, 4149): -0.3 angstrom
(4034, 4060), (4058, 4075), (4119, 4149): 0.7 angstrom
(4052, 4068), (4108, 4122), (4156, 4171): 0.3 angstrom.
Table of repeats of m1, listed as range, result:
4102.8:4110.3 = 24.4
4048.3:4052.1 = 26.3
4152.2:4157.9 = 29.2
